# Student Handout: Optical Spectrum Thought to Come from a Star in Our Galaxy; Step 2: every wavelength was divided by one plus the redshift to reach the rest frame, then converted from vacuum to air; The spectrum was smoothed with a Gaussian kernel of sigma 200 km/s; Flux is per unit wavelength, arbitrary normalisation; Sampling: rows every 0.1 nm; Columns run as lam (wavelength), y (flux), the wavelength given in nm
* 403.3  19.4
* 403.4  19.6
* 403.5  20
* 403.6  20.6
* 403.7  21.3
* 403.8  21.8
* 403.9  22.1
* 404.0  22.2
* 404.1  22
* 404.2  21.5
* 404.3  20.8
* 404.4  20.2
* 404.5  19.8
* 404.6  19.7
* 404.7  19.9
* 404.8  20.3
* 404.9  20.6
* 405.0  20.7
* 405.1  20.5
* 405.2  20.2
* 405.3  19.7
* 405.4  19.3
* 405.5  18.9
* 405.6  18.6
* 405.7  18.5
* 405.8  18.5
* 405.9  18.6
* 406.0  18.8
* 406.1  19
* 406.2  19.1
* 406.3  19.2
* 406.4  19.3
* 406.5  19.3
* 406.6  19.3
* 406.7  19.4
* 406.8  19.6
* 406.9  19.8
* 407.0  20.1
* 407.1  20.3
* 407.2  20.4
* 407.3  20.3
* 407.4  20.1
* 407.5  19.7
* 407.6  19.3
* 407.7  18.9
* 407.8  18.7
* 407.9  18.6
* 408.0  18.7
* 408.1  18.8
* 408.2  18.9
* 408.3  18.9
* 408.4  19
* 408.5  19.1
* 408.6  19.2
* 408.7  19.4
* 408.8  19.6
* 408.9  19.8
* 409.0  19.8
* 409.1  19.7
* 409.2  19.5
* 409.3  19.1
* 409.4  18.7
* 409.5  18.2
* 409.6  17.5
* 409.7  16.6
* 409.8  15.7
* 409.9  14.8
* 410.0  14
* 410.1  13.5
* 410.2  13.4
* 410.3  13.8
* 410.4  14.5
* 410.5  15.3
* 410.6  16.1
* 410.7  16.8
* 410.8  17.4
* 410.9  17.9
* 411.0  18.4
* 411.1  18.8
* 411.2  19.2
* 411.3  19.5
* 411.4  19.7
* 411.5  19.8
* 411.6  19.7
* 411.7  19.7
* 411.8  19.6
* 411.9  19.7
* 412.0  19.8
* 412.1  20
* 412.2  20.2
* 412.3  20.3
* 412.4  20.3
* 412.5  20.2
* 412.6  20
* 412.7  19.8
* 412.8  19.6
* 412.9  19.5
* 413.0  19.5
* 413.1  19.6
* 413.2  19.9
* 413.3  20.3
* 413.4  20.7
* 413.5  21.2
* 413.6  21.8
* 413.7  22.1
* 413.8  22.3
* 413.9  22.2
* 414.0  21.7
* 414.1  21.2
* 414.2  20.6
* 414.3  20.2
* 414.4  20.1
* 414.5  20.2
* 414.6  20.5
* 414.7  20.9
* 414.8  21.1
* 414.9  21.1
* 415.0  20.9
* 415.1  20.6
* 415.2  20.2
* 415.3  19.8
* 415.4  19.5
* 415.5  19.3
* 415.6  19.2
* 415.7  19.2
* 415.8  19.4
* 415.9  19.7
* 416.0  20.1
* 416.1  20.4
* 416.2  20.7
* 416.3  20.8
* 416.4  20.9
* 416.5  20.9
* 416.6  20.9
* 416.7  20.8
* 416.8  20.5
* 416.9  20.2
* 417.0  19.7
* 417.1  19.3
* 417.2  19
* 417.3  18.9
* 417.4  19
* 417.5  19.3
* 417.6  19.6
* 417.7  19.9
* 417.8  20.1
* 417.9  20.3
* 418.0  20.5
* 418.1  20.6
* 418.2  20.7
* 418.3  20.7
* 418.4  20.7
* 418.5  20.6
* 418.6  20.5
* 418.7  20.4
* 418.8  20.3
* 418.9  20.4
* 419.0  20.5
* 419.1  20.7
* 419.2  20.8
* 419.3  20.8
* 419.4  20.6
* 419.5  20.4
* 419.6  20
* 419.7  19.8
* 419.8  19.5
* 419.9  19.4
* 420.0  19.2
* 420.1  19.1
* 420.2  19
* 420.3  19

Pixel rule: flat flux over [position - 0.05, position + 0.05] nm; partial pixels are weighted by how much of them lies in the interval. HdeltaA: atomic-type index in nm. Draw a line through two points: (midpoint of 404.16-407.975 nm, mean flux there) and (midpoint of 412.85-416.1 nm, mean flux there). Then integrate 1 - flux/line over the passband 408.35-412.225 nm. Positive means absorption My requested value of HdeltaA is 0.39 nm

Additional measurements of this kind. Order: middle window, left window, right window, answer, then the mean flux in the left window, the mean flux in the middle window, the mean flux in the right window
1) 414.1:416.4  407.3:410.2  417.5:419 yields -0.06 nm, 18.3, 20.2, 20.3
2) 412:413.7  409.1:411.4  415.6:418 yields -0.20 nm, 16.9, 20.2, 20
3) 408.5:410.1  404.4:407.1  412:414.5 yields 0.16 nm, 19.5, 18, 20.5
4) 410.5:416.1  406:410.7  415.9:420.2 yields -0.19 nm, 18.3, 19.9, 20.2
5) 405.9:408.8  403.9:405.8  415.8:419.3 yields 0.13 nm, 20.2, 19.3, 20.2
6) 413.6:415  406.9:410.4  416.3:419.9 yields -0.12 nm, 18.3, 21.1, 20.2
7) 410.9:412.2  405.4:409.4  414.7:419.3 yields 0.01 nm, 19.3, 19.5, 20.2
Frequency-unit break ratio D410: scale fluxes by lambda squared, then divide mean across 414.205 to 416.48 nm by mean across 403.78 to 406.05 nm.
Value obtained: 1.06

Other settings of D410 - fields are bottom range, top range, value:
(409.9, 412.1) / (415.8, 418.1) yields 1.18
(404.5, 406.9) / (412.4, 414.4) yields 1.10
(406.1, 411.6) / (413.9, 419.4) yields 1.15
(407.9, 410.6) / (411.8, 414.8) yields 1.19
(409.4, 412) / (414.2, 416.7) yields 1.20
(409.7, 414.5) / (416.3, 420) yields 1.10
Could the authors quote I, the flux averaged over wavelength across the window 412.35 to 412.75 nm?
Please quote 20.1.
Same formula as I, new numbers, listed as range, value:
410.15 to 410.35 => 13.6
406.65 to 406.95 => 19.6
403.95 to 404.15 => 22.1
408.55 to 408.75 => 19.3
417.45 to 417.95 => 19.8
